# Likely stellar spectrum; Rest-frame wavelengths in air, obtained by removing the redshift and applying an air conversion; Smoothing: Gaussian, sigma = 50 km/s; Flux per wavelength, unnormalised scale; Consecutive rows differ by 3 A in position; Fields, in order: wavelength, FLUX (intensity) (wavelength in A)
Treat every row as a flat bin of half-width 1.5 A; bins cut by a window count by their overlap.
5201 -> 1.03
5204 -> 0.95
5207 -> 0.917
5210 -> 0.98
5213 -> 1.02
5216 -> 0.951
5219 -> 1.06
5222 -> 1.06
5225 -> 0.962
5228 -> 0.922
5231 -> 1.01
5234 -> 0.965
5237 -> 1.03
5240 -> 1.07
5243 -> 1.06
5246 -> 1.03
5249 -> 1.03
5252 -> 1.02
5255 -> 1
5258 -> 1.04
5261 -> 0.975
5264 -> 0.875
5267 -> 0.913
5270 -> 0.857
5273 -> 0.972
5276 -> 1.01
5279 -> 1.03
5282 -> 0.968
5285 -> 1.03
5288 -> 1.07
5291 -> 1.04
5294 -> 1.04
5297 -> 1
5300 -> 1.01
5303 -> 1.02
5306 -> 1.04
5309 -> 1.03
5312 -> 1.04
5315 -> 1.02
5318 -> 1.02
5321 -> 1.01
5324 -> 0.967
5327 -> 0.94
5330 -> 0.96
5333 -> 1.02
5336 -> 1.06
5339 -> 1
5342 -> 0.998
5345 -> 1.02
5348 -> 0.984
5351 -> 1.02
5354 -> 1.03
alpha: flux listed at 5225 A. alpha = 0.962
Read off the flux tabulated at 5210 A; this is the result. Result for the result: 0.98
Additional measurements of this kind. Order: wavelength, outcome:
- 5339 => 1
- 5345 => 1.02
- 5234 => 0.965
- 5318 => 1.02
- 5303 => 1.02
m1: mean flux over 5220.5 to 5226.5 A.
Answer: 1.01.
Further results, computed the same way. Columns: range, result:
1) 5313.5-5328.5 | 0.991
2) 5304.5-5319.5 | 1.03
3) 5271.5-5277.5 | 0.991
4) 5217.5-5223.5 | 1.06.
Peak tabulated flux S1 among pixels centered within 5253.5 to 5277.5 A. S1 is 1.04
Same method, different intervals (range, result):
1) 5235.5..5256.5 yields 1.07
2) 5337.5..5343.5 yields 1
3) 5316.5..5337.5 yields 1.06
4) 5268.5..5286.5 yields 1.03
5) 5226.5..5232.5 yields 1.01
